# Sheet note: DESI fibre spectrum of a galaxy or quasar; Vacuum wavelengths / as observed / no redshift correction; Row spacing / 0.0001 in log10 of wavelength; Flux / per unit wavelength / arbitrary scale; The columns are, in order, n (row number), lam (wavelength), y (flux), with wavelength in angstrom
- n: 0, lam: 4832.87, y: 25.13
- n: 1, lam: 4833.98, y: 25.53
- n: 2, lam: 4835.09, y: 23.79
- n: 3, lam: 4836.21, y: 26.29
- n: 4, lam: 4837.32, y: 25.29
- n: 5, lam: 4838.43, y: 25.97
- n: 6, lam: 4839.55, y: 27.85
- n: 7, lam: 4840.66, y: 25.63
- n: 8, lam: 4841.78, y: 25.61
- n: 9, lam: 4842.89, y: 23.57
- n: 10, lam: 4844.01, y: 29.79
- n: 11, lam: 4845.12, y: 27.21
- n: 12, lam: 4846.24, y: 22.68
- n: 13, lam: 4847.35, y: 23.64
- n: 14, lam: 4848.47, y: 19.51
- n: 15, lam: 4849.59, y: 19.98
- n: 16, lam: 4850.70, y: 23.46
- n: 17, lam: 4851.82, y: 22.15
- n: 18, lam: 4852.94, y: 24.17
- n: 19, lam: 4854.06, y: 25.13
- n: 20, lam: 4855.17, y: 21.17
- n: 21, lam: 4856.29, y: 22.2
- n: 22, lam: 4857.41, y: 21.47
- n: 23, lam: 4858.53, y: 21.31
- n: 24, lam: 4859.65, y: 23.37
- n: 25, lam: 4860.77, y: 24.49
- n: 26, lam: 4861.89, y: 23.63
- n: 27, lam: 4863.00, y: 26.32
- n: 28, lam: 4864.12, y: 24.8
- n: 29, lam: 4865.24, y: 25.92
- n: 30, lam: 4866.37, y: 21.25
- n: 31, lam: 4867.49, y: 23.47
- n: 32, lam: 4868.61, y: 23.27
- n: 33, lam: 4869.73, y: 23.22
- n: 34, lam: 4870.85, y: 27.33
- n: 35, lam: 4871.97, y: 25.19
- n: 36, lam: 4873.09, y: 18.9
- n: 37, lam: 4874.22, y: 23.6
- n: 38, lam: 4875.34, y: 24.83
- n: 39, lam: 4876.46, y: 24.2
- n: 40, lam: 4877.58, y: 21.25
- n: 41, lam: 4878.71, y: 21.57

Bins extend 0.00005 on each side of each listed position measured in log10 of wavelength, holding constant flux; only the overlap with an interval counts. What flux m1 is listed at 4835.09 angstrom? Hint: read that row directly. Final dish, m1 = 23.79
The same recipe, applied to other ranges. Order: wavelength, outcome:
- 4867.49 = 23.47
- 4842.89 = 23.57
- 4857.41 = 21.47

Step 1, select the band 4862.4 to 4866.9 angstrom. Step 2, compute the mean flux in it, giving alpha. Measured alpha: 24.6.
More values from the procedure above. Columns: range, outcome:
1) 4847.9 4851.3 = 21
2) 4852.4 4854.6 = 24.6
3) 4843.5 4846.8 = 26.6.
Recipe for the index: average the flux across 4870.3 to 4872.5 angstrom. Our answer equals 26.3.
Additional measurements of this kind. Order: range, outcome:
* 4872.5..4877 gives 22.9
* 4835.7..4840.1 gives 26.4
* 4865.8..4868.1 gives 22.3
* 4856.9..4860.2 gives 22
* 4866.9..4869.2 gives 23.4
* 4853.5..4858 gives 22.5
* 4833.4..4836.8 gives 25.2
